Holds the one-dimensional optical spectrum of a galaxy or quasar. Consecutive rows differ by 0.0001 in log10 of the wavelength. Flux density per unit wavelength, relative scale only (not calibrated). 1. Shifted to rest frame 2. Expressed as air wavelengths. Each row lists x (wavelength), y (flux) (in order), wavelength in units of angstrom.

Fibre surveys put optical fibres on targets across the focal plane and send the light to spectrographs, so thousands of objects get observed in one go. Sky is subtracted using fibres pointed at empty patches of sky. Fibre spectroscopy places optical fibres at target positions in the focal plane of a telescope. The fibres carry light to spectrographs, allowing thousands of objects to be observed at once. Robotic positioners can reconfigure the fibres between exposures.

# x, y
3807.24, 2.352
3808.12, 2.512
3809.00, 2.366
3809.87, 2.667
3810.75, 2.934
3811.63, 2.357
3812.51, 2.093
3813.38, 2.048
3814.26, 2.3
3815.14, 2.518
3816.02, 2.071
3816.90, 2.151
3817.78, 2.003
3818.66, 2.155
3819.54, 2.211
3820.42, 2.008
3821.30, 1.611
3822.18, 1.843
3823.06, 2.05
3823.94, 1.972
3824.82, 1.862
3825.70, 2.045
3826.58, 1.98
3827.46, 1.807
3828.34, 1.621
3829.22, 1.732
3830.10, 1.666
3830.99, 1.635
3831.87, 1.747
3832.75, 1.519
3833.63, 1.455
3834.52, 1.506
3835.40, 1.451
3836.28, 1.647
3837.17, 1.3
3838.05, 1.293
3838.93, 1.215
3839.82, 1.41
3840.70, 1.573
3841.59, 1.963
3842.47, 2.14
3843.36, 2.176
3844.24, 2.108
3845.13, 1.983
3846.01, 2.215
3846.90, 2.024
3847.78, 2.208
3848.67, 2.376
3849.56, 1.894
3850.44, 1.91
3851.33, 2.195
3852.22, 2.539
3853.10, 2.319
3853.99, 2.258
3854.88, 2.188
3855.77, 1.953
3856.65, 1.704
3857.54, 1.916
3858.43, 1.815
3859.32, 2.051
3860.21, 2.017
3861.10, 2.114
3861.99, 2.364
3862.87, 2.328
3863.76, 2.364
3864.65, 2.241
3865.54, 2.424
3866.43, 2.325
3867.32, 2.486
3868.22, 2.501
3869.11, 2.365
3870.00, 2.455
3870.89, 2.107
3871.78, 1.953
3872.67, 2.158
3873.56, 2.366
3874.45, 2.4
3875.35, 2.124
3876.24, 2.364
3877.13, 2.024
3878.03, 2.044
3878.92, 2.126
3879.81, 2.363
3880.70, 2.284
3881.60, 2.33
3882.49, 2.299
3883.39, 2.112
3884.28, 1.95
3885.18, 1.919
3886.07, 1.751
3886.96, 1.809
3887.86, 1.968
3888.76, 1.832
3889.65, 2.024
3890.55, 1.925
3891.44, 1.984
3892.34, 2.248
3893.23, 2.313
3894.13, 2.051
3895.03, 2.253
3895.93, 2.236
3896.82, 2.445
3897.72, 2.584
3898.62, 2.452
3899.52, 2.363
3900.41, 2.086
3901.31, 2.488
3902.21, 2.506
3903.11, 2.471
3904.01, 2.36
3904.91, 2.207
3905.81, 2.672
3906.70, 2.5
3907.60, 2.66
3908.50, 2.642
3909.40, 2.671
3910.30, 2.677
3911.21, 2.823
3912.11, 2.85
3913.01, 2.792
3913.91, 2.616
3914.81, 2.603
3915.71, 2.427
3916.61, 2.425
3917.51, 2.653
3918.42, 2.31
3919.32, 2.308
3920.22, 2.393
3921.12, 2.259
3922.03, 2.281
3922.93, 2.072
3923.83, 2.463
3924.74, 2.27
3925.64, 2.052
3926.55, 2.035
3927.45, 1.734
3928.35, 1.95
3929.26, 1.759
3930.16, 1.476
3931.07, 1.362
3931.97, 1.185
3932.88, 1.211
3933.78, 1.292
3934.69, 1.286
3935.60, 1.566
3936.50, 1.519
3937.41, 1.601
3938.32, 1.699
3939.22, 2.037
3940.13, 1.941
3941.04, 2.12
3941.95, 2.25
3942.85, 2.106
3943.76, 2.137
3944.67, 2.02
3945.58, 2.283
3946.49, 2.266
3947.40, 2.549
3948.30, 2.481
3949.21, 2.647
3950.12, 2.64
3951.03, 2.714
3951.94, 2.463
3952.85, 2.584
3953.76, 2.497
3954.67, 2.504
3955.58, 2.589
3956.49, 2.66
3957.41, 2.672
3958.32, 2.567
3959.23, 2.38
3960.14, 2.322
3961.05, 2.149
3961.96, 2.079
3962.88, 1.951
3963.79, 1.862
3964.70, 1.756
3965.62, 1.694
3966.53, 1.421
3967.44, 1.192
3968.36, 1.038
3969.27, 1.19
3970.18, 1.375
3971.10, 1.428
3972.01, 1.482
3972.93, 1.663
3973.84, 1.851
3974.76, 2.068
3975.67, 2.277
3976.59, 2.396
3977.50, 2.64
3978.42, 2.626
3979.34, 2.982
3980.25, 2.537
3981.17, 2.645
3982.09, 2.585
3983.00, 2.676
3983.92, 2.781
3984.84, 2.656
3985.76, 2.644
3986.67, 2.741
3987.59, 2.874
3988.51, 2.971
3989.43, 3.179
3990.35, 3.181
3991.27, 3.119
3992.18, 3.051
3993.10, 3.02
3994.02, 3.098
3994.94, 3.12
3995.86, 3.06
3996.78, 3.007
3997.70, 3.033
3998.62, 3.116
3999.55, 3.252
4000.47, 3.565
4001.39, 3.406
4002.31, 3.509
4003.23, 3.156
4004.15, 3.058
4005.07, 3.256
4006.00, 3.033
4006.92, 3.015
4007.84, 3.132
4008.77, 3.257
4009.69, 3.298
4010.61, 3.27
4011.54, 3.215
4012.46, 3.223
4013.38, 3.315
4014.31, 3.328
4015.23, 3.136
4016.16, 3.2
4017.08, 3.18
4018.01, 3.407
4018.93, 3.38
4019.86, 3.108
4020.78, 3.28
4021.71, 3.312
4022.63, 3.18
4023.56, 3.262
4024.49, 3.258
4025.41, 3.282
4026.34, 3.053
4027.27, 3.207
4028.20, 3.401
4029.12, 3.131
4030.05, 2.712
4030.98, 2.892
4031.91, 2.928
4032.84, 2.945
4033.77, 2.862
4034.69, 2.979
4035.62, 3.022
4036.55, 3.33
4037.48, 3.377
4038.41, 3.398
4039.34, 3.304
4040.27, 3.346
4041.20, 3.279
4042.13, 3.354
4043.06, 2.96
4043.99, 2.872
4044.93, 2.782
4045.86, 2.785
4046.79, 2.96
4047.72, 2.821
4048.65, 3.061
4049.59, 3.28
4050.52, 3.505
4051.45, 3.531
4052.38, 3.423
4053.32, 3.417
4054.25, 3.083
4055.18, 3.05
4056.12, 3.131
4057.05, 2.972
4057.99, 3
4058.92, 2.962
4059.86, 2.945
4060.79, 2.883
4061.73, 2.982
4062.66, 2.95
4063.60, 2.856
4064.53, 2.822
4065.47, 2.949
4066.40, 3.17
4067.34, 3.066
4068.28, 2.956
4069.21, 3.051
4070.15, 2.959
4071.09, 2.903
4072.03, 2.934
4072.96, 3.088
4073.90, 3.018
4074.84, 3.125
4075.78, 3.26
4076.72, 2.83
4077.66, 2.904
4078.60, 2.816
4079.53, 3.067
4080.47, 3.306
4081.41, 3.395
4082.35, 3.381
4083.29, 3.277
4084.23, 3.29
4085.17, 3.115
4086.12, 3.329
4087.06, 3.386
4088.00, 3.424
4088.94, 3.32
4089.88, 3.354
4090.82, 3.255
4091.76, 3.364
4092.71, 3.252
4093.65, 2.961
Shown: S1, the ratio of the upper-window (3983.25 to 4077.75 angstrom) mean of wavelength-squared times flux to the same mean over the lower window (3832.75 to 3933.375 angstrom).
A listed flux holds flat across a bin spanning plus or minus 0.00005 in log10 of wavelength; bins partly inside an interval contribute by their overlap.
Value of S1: 1.56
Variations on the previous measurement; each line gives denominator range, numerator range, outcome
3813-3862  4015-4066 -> 1.80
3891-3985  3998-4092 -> 1.51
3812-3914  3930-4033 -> 1.29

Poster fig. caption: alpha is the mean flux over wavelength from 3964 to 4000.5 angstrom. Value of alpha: 2.46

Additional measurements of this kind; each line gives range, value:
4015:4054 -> 3.16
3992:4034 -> 3.17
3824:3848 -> 1.75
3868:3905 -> 2.2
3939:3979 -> 2.13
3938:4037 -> 2.69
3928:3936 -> 1.45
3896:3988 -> 2.21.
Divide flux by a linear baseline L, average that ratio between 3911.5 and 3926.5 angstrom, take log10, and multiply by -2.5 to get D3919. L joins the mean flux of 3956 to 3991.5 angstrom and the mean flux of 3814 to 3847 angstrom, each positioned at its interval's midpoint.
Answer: -0.15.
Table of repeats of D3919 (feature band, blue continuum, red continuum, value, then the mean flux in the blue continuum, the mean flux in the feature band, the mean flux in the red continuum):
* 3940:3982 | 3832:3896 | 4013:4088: 0.20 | 2.05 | 2.17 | 3.12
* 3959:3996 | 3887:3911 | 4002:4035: 0.24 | 2.33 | 2.33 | 3.17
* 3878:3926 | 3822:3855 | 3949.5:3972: -0.18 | 1.86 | 2.32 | 2.06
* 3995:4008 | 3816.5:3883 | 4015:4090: -0.12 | 2.02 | 3.18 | 3.12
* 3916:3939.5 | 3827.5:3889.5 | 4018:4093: 0.26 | 2.01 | 1.89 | 3.13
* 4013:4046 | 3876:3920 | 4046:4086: -0.09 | 2.32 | 3.16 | 3.08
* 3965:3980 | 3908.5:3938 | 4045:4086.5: 0.31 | 2.1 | 1.84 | 3.08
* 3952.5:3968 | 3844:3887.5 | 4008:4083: 0.23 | 2.17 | 2.16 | 3.12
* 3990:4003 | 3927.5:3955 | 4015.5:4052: -0.18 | 2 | 3.18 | 3.15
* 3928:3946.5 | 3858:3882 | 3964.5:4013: 0.38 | 2.24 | 1.75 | 2.66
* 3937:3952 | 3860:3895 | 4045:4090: 0.13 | 2.18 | 2.23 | 3.1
